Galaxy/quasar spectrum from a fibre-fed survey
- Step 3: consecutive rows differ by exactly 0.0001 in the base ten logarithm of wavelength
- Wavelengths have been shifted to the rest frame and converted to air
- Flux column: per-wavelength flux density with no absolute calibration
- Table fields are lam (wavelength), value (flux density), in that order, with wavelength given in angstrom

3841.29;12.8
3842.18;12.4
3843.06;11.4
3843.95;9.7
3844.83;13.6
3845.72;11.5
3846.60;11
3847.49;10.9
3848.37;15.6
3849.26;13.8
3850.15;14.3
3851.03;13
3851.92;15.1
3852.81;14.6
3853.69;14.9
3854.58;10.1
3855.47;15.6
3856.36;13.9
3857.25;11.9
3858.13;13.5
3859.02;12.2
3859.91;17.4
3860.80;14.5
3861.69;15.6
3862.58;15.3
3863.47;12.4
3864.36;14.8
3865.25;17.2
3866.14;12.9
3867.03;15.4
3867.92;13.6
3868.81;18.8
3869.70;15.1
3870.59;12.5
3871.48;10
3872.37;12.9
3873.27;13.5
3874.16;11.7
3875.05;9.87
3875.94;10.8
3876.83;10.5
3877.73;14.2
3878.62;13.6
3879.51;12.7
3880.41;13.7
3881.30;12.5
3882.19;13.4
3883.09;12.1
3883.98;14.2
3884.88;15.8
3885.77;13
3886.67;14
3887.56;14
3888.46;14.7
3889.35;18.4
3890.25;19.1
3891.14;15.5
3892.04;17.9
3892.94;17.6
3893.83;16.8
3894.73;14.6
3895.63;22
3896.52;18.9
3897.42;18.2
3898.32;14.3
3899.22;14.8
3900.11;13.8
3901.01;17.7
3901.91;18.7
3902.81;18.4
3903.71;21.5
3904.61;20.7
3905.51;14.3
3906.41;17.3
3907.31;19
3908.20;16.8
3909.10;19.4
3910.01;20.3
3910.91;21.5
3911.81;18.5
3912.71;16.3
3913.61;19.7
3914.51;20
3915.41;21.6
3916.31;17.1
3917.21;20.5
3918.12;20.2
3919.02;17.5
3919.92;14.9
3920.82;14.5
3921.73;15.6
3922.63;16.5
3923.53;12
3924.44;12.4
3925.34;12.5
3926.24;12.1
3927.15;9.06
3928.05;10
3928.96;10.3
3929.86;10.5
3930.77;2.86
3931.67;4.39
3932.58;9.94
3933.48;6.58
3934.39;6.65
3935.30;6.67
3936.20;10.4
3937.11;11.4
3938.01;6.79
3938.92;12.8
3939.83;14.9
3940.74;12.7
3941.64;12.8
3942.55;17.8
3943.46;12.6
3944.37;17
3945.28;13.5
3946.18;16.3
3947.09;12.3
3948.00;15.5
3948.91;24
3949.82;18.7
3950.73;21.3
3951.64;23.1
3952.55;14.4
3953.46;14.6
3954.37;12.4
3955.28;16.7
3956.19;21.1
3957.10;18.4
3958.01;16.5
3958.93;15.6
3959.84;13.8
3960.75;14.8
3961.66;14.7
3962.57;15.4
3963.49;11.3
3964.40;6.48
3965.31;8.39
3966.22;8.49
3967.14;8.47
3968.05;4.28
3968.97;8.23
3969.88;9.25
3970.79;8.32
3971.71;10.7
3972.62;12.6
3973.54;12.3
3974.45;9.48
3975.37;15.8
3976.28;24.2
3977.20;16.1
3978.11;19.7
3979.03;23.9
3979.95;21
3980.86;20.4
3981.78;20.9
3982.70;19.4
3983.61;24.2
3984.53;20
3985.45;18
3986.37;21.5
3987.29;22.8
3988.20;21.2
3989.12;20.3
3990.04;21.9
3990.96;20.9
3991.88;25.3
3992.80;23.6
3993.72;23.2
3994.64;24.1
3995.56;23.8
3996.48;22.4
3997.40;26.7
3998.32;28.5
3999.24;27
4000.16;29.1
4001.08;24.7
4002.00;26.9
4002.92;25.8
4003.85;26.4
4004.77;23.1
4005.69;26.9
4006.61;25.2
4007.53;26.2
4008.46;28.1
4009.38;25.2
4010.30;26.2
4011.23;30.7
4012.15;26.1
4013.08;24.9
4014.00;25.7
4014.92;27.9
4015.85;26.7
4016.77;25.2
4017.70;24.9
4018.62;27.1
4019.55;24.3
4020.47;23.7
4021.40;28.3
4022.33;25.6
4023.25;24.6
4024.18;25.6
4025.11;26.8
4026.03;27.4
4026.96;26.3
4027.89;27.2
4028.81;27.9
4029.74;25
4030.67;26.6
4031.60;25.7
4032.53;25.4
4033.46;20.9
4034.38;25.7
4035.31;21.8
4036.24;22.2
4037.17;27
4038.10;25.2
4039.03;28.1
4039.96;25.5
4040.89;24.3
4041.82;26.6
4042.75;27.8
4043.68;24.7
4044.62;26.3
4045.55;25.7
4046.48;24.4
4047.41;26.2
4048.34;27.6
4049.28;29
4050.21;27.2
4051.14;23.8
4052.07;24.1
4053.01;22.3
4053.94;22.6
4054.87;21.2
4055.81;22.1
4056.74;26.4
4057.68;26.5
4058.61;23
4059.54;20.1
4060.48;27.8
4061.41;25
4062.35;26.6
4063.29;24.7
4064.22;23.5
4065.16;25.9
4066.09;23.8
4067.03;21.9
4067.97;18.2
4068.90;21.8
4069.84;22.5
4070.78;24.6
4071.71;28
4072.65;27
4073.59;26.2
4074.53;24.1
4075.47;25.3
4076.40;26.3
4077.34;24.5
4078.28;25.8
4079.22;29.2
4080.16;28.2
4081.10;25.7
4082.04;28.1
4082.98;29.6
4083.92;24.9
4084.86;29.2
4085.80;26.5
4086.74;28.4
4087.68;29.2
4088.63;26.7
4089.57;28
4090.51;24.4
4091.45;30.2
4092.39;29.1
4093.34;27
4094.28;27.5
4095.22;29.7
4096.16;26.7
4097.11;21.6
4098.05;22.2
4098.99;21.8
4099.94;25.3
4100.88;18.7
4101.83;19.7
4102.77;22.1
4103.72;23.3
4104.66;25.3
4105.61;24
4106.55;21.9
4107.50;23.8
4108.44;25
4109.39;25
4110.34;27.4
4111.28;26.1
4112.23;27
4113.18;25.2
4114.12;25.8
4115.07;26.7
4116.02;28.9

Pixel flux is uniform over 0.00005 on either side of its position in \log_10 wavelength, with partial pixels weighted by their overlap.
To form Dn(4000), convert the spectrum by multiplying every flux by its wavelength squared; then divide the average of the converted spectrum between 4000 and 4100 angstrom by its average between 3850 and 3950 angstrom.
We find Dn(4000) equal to 1.90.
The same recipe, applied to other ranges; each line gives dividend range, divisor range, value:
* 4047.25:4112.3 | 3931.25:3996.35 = 1.70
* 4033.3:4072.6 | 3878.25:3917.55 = 1.57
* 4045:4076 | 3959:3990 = 1.66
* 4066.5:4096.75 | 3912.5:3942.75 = 2.22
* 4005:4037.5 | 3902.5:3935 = 1.82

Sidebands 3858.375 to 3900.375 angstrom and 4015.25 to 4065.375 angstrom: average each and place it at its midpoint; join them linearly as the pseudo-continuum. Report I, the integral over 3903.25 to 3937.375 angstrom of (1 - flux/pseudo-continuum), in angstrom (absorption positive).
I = 5.2 angstrom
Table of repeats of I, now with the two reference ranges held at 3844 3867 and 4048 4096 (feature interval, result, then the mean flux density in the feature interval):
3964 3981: 6.2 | 13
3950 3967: 4.0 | 14.8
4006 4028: -3.5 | 26.2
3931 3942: 5.3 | 9.51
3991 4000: -1.4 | 24.9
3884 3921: -2.6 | 17.5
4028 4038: -0.6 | 24.9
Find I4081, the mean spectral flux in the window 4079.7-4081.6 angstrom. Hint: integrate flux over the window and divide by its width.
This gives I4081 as 27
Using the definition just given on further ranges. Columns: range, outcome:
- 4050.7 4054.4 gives 23.2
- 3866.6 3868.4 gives 14.6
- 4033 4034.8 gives 23.4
